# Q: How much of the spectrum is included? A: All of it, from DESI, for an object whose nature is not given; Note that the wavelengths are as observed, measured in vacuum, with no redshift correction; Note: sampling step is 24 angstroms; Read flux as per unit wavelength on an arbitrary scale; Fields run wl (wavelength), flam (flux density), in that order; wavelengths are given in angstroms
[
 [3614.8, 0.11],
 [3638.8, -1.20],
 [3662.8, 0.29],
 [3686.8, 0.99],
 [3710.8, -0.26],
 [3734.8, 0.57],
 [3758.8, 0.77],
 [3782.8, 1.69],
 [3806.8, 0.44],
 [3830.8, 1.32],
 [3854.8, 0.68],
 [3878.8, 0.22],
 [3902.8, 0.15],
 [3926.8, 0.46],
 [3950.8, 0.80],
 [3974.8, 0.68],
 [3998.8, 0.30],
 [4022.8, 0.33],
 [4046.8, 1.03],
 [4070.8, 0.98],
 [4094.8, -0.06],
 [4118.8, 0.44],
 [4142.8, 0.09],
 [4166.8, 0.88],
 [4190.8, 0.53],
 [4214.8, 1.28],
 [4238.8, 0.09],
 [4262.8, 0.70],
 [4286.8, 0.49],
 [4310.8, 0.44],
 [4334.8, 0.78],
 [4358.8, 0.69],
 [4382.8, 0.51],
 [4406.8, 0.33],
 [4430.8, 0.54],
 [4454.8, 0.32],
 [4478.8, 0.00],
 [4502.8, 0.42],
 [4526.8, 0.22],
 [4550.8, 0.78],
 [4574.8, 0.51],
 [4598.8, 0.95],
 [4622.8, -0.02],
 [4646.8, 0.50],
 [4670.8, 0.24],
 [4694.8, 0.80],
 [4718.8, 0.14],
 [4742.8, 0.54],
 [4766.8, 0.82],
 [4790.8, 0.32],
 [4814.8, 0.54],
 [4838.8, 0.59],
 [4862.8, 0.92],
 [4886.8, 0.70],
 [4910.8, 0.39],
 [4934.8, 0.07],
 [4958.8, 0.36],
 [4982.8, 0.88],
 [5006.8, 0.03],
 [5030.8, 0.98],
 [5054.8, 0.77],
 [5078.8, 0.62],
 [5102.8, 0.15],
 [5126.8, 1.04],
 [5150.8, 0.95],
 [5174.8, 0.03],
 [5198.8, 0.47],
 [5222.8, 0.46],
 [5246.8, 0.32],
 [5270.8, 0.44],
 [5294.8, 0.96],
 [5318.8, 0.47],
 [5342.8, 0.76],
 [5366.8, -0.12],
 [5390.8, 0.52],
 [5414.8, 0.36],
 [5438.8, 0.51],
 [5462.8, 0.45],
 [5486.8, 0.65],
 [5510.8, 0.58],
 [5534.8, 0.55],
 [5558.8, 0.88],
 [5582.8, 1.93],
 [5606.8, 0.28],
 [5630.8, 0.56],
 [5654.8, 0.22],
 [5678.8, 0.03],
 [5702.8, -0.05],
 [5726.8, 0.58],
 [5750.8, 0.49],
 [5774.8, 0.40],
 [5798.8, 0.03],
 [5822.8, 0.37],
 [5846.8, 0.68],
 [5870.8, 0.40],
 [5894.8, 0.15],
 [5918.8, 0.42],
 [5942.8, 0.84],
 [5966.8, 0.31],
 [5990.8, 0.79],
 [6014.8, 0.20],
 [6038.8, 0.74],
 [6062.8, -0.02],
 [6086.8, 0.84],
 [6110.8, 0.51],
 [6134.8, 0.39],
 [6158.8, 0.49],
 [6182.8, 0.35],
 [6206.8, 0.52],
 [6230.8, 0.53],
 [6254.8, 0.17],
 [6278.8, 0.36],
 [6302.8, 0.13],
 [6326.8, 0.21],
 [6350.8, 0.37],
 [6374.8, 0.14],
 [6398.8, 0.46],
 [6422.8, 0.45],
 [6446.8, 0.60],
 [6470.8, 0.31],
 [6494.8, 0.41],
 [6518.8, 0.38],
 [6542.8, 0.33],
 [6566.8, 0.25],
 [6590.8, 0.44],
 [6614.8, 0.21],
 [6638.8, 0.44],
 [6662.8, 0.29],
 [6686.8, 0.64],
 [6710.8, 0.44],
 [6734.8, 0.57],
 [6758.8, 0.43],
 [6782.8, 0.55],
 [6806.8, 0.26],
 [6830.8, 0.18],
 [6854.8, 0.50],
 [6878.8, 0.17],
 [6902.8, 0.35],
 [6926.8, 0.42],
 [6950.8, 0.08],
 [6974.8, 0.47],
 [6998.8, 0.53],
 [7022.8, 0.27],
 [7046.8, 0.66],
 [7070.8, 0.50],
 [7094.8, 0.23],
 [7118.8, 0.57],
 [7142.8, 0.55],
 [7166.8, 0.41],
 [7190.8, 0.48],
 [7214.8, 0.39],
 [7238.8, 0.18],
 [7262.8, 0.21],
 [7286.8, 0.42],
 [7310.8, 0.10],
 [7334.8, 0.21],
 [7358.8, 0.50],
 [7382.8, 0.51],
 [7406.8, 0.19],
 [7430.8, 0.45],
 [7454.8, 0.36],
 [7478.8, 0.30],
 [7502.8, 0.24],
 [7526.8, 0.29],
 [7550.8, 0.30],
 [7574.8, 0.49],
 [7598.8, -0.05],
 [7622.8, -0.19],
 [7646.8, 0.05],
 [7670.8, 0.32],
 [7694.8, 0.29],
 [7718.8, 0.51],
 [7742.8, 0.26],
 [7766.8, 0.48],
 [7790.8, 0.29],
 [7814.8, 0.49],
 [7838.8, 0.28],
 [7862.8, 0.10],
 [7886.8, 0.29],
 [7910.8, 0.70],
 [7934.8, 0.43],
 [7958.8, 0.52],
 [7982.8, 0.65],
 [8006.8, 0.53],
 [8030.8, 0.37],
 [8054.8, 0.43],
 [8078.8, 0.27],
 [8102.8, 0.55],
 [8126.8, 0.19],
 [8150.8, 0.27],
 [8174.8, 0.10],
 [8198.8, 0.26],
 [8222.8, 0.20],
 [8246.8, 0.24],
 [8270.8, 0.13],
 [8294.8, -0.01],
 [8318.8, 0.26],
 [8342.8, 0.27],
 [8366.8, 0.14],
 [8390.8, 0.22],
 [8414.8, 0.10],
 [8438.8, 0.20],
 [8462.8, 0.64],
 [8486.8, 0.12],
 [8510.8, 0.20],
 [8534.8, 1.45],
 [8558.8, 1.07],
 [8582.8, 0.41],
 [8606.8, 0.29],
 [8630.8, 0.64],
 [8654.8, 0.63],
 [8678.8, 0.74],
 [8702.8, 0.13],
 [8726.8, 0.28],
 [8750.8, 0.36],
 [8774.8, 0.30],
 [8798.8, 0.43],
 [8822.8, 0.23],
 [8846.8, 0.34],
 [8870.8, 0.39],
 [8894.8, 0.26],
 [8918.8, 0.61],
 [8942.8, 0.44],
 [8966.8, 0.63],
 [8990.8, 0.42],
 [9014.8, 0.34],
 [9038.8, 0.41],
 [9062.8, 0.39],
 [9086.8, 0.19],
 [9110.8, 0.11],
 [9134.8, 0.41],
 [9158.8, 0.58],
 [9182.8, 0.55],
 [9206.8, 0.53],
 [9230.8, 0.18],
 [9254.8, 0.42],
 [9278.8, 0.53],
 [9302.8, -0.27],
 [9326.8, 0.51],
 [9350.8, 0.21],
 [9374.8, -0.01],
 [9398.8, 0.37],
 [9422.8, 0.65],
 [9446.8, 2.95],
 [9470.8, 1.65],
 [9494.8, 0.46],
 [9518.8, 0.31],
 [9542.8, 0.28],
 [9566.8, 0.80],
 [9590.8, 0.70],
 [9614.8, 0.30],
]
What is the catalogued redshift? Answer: 1.292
